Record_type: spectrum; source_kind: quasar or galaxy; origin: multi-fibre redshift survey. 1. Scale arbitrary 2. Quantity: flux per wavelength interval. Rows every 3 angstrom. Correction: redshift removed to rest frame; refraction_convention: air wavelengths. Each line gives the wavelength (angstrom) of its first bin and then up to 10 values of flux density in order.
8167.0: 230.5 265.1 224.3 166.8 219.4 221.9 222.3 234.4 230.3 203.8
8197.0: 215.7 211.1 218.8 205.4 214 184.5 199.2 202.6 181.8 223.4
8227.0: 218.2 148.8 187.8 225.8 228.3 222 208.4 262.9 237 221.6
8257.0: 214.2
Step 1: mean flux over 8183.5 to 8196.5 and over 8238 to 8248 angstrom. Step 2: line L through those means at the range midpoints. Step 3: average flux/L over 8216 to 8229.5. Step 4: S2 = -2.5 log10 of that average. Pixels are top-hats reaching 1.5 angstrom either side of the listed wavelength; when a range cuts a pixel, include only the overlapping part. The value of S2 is 0.11 mag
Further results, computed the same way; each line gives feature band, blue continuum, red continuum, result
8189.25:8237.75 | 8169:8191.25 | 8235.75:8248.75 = 0.102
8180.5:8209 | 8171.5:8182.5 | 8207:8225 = -0.072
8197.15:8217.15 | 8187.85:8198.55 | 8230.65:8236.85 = 0.029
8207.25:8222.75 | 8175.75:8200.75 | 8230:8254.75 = 0.110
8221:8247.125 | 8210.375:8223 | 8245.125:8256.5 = 0.034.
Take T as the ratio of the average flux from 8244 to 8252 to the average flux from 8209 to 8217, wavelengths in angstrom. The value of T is 1.21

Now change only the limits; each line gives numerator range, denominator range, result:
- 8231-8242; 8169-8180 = 0.98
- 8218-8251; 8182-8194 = 0.94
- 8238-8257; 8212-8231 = 1.17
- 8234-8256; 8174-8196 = 1.06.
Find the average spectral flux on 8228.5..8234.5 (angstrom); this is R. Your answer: 168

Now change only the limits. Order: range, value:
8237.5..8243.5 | 225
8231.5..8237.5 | 207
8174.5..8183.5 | 203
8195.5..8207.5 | 213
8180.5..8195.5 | 223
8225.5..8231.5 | 184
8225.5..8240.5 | 202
